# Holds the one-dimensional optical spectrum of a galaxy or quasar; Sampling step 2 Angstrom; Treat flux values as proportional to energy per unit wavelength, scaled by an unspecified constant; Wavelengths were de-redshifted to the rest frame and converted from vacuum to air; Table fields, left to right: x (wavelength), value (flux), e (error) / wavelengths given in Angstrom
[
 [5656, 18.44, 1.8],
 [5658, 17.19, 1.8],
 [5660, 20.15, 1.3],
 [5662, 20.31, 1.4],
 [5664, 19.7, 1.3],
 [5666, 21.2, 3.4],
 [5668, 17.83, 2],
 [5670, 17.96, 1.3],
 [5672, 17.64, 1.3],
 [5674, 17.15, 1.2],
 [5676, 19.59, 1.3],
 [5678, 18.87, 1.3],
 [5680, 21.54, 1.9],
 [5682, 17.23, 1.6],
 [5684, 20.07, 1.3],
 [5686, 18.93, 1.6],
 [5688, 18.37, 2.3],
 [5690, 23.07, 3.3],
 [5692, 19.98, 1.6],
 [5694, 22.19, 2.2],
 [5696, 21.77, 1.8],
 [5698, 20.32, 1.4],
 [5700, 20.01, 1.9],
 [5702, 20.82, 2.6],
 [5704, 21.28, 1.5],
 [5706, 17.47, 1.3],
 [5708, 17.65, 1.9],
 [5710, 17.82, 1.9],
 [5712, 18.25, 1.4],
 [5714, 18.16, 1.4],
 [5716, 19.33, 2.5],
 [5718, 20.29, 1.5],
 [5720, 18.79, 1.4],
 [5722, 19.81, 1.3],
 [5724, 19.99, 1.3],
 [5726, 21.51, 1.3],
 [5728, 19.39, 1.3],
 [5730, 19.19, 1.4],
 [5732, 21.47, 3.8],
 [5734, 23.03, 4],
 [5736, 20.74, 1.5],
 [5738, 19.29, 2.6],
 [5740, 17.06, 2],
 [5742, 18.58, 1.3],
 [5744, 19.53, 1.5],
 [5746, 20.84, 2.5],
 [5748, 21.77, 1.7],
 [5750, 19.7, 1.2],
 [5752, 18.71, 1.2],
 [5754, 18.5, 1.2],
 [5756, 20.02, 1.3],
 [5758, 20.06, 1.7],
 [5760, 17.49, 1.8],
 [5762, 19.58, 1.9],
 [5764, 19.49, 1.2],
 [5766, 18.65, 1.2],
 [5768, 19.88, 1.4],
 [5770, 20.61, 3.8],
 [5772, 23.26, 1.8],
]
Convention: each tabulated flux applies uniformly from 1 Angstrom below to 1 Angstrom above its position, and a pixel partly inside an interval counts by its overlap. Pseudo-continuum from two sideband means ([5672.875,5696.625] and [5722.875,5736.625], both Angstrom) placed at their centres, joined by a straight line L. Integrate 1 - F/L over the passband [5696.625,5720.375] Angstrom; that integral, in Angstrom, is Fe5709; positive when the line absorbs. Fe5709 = 1.3 Angstrom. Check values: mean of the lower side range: 19.9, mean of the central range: 19.2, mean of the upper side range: 20.8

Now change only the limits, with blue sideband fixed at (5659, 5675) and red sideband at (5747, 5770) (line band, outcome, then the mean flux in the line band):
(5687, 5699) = -1.1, 20.9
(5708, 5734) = -0.4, 19.6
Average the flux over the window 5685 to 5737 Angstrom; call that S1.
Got 20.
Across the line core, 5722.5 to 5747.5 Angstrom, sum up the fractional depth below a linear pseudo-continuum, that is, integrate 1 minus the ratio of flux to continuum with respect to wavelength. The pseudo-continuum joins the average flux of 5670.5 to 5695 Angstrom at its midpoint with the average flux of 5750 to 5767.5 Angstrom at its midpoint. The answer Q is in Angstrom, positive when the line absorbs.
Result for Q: -1.1 Angstrom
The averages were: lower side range 19.5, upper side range 19.1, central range 20.1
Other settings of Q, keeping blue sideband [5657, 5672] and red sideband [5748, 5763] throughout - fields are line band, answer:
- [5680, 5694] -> -0.6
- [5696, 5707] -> -0.5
